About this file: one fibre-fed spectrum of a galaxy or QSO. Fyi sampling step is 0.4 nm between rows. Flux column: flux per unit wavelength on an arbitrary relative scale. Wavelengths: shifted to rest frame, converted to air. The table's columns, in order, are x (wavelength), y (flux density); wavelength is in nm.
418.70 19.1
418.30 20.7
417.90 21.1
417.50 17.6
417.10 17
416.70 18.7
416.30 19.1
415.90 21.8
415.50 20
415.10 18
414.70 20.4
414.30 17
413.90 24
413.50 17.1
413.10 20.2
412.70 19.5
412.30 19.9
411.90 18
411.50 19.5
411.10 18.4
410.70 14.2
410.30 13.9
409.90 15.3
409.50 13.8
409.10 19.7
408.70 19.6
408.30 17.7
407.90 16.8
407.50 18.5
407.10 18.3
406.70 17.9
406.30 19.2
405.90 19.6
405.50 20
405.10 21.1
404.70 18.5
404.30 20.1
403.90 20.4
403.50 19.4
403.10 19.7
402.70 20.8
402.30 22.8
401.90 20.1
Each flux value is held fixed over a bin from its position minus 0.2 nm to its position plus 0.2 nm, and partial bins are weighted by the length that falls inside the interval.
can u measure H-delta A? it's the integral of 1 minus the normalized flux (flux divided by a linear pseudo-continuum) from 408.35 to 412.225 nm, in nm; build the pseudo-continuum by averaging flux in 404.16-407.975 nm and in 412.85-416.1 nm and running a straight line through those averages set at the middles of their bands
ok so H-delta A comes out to 0.47 nm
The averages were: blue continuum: 19.1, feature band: 17.1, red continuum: 19.8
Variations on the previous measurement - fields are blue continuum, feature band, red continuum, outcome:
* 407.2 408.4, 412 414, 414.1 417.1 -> -0.13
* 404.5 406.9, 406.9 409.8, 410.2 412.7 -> 0.14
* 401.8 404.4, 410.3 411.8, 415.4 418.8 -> 0.22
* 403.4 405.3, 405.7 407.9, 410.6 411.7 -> 0.07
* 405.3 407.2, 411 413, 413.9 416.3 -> 0.04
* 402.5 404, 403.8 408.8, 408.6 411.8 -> -0.11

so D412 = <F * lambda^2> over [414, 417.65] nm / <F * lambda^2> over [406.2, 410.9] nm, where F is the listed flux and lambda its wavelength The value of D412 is 1.2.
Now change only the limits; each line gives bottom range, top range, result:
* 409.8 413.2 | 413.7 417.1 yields 1.14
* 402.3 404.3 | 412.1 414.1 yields 1.04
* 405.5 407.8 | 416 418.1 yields 1.06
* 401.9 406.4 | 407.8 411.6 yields 0.86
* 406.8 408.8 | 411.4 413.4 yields 1.09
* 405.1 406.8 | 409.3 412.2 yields 0.86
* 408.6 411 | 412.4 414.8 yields 1.25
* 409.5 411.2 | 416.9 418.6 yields 1.31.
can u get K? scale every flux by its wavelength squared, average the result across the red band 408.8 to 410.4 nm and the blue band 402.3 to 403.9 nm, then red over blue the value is 0.81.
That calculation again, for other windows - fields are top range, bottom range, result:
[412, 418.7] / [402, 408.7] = 1.05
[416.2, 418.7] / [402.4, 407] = 1.03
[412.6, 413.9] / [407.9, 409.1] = 1.09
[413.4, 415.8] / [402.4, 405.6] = 1.03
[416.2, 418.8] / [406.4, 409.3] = 1.09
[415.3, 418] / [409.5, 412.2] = 1.20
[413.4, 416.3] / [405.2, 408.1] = 1.10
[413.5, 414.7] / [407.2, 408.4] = 1.16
